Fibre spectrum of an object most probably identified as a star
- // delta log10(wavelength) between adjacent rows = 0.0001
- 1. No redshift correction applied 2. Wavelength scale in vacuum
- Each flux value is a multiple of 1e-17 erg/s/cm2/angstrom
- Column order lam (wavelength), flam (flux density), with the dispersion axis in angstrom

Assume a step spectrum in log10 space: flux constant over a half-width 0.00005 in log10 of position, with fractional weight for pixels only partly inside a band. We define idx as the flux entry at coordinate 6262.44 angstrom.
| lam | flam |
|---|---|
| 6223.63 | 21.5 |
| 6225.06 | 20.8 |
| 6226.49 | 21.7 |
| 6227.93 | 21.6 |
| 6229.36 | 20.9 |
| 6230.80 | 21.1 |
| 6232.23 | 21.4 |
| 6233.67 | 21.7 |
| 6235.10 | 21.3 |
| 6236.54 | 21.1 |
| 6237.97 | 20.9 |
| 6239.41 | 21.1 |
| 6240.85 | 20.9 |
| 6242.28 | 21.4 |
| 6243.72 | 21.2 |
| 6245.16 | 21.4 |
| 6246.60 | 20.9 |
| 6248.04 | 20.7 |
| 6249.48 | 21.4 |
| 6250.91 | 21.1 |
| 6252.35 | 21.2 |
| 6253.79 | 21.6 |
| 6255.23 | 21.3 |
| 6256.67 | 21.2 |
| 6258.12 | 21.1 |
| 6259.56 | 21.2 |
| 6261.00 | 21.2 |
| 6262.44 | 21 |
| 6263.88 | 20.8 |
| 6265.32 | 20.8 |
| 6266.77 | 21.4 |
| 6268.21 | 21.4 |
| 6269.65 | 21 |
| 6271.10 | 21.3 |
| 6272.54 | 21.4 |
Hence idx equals 21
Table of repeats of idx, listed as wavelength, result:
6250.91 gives 21.1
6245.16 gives 21.4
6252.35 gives 21.2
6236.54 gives 21.1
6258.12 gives 21.1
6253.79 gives 21.6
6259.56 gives 21.2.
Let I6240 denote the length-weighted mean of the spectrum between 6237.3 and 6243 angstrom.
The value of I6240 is 21.1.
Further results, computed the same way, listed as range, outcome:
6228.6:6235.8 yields 21.3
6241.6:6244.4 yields 21.3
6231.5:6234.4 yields 21.6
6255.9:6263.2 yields 21.1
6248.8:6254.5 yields 21.4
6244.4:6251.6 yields 21.1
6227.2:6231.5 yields 21.2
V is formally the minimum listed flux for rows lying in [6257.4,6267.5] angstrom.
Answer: 20.8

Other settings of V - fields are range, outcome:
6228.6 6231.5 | 20.9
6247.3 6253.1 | 20.7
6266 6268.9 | 21.4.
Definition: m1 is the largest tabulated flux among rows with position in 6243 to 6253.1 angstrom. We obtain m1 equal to 21.4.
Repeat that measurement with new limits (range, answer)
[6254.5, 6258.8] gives 21.3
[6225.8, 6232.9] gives 21.7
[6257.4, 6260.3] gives 21.2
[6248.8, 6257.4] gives 21.6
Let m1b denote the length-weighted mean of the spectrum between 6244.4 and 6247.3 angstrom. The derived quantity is 21.1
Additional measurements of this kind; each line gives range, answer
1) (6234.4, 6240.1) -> 21.1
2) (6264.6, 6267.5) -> 21.1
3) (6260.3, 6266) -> 21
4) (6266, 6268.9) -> 21.4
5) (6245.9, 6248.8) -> 20.8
